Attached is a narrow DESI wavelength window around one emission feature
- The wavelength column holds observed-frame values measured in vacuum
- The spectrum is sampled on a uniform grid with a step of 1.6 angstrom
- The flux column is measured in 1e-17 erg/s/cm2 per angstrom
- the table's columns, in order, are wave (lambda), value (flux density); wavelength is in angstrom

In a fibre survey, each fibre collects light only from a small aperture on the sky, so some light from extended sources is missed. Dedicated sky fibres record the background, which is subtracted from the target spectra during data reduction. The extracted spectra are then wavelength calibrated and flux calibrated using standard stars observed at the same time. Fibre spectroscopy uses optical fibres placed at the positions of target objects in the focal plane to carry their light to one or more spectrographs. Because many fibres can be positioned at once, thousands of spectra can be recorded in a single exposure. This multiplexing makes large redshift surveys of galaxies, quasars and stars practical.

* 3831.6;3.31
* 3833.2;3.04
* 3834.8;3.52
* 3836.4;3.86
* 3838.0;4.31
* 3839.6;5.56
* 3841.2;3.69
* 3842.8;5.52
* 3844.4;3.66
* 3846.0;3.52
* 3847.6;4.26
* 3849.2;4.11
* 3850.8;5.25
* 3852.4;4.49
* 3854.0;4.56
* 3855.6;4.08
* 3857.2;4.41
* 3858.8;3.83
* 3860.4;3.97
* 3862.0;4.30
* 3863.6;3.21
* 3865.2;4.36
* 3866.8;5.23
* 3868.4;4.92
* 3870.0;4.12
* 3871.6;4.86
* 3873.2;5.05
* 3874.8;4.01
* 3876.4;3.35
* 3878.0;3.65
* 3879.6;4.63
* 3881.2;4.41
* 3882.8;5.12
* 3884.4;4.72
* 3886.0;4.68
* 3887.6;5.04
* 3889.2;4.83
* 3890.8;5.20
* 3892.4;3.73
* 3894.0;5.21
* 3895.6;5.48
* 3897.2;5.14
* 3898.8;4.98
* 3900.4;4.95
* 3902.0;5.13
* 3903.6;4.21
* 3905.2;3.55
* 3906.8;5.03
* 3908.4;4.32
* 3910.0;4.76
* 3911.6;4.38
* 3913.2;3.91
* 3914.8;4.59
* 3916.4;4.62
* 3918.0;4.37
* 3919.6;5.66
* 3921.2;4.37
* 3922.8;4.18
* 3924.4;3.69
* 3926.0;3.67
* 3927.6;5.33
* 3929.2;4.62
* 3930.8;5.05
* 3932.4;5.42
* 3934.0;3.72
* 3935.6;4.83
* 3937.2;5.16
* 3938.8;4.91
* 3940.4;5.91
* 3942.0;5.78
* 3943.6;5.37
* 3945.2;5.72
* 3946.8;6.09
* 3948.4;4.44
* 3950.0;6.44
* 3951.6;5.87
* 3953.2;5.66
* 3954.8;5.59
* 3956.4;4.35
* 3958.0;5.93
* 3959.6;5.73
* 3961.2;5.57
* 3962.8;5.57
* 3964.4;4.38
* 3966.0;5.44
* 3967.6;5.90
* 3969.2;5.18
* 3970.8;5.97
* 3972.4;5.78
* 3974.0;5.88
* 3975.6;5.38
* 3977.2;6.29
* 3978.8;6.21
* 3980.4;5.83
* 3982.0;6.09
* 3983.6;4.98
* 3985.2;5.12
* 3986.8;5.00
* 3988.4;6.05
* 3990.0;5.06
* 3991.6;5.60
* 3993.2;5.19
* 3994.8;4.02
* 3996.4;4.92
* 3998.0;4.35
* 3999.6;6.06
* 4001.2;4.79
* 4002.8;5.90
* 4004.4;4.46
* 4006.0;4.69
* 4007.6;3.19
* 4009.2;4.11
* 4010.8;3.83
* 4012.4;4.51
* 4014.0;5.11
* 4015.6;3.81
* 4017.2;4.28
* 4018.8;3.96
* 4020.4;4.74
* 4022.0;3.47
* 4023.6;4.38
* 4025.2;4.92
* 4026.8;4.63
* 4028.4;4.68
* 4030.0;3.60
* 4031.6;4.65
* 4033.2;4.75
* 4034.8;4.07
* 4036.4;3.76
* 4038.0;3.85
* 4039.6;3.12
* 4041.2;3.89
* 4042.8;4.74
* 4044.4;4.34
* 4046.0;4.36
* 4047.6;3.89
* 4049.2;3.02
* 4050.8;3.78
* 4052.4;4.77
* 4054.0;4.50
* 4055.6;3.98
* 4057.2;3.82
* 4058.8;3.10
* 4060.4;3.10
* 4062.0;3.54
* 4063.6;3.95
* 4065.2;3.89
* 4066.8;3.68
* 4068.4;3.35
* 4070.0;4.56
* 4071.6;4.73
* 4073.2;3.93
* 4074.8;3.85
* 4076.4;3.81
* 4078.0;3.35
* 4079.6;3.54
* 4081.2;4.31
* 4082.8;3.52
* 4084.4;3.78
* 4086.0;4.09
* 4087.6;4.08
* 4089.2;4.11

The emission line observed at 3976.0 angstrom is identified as C III] 1909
